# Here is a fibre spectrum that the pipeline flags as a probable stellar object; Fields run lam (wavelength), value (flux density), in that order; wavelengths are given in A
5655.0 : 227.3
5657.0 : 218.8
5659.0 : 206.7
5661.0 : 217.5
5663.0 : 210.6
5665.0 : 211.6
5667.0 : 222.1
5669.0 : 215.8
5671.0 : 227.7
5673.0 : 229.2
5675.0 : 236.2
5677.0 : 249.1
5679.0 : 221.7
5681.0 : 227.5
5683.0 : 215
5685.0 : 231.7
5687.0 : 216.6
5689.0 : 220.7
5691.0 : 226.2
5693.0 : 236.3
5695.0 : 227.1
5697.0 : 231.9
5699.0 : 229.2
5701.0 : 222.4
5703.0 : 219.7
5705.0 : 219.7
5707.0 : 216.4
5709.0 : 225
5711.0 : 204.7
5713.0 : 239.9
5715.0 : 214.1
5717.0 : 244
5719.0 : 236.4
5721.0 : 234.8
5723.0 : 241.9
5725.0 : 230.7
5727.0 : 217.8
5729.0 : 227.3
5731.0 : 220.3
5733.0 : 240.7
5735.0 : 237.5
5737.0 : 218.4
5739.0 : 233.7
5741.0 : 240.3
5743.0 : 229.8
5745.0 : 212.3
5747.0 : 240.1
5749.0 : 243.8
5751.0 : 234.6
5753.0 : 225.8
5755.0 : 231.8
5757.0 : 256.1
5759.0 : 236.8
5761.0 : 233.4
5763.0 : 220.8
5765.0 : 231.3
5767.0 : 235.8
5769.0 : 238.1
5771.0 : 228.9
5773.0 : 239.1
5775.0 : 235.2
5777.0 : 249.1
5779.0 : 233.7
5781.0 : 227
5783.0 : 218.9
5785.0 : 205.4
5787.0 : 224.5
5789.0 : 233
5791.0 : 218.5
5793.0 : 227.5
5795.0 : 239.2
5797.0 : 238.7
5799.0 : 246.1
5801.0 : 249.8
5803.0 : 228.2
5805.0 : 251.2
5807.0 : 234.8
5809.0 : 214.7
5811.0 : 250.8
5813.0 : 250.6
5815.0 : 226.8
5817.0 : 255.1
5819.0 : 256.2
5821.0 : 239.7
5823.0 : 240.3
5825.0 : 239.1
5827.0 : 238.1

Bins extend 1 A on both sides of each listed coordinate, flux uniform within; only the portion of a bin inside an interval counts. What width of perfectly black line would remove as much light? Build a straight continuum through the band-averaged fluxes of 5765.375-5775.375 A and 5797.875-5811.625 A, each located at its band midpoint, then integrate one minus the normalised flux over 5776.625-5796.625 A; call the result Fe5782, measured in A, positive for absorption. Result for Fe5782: 0.8 A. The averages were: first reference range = 235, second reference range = 239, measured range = 227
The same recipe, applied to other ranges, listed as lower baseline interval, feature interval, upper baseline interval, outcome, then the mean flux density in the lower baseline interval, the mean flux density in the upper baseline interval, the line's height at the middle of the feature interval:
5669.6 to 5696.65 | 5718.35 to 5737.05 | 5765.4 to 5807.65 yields -0.06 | 228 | 233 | 230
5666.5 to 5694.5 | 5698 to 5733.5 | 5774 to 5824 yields 0.44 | 227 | 236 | 230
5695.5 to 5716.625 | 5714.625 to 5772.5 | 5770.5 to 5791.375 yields -1.71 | 223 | 229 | 226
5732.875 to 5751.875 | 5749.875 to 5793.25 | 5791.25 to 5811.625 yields 0.68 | 233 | 237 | 235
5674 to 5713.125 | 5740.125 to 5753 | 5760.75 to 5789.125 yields -0.24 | 226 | 230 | 229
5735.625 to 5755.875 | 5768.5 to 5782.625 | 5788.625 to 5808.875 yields -0.07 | 231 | 236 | 234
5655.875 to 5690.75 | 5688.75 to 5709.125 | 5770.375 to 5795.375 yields -0.11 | 222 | 229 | 224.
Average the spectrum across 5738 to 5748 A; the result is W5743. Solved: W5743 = 231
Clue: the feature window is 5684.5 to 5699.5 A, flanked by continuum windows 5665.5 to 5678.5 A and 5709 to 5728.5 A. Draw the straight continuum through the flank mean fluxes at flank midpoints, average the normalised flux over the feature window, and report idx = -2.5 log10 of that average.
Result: 0.01 mag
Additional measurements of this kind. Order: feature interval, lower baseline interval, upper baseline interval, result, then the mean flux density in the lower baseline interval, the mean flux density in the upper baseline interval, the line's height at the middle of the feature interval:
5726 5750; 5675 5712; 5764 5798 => -0.01 mag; 225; 231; 228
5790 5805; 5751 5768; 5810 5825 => 0.02 mag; 234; 245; 241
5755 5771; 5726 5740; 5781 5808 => -0.03 mag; 228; 232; 230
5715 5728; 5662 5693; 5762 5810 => -0.02 mag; 225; 232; 228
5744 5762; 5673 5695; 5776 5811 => -0.02 mag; 228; 232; 231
